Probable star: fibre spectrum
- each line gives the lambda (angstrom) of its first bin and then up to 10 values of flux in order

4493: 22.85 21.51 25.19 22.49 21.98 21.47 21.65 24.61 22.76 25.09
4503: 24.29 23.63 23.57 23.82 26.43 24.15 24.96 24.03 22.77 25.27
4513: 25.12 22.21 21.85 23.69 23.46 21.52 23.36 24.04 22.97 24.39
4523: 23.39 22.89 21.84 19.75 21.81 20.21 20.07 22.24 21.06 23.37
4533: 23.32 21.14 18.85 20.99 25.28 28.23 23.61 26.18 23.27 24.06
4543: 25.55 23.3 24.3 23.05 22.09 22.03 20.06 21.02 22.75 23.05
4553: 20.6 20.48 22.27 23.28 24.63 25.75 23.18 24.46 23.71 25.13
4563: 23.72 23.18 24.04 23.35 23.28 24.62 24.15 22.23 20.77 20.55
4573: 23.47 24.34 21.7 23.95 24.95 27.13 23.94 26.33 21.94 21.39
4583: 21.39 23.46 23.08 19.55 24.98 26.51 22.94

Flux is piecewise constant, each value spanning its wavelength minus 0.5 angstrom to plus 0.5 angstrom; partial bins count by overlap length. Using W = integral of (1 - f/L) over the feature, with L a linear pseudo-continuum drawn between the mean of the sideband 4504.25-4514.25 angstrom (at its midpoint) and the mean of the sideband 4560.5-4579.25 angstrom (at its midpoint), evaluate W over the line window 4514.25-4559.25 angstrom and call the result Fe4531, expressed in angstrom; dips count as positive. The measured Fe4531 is 2.26 angstrom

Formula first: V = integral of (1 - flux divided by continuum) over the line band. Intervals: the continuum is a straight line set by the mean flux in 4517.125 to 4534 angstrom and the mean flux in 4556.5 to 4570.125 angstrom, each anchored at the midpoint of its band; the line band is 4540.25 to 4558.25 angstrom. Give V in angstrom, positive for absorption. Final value 0.4 angstrom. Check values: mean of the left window 22.3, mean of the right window 24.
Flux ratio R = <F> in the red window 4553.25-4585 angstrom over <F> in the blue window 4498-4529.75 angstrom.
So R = 1.01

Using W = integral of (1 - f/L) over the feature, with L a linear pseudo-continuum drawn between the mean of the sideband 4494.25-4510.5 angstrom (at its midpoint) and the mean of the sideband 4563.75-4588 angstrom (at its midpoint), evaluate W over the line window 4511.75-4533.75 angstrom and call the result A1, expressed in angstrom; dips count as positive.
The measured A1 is 1.0 angstrom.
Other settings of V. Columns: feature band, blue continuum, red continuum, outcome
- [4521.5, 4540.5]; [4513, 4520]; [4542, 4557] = 0.2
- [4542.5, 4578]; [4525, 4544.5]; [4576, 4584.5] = 0.3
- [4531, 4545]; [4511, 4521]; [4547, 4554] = -0.9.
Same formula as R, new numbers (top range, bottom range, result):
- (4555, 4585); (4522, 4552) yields 1.04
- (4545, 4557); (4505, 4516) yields 0.92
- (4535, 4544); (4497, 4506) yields 1.04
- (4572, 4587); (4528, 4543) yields 1.01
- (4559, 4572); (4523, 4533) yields 1.08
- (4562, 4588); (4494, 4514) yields 0.98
